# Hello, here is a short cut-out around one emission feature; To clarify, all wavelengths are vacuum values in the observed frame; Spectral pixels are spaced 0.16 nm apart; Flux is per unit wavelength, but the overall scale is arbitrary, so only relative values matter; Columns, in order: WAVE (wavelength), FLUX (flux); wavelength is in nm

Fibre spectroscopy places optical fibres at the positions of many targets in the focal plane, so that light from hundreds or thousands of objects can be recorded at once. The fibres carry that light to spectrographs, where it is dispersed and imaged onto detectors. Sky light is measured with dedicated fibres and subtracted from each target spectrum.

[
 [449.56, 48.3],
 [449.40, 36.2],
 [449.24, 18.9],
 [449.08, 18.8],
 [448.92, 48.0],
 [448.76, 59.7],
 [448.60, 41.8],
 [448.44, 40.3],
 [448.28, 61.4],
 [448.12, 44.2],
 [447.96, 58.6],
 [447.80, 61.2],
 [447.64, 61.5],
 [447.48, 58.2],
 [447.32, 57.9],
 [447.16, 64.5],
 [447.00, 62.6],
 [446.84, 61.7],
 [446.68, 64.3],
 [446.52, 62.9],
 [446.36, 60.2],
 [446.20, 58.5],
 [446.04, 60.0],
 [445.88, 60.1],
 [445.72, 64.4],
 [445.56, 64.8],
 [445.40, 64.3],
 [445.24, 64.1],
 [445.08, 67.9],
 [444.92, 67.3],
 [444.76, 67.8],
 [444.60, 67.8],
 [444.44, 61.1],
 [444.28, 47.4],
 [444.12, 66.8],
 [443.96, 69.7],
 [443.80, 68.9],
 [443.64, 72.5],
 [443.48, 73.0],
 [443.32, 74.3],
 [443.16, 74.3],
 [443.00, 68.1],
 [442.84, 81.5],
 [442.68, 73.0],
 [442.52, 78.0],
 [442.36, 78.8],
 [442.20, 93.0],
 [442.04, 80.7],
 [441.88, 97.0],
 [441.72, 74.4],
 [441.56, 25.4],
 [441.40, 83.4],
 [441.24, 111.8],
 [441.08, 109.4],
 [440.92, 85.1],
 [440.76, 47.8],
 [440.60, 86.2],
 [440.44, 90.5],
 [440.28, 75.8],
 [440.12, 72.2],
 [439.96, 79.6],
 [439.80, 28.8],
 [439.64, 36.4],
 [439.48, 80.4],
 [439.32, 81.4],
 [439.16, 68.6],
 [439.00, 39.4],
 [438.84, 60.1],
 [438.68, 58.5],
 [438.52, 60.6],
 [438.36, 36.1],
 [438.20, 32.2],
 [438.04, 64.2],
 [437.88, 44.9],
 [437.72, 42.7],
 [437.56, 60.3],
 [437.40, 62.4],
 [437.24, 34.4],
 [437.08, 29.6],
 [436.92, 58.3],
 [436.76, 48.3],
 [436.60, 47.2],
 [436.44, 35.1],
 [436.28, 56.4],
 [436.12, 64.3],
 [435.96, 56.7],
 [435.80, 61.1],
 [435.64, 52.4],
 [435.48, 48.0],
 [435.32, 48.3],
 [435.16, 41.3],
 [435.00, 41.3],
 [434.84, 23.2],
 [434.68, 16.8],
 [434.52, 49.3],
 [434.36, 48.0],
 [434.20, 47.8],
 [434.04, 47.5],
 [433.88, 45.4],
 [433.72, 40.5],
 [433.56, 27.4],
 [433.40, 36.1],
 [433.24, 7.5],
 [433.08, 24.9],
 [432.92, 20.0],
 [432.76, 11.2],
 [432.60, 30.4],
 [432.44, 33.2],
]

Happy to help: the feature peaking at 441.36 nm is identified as Lyman alpha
